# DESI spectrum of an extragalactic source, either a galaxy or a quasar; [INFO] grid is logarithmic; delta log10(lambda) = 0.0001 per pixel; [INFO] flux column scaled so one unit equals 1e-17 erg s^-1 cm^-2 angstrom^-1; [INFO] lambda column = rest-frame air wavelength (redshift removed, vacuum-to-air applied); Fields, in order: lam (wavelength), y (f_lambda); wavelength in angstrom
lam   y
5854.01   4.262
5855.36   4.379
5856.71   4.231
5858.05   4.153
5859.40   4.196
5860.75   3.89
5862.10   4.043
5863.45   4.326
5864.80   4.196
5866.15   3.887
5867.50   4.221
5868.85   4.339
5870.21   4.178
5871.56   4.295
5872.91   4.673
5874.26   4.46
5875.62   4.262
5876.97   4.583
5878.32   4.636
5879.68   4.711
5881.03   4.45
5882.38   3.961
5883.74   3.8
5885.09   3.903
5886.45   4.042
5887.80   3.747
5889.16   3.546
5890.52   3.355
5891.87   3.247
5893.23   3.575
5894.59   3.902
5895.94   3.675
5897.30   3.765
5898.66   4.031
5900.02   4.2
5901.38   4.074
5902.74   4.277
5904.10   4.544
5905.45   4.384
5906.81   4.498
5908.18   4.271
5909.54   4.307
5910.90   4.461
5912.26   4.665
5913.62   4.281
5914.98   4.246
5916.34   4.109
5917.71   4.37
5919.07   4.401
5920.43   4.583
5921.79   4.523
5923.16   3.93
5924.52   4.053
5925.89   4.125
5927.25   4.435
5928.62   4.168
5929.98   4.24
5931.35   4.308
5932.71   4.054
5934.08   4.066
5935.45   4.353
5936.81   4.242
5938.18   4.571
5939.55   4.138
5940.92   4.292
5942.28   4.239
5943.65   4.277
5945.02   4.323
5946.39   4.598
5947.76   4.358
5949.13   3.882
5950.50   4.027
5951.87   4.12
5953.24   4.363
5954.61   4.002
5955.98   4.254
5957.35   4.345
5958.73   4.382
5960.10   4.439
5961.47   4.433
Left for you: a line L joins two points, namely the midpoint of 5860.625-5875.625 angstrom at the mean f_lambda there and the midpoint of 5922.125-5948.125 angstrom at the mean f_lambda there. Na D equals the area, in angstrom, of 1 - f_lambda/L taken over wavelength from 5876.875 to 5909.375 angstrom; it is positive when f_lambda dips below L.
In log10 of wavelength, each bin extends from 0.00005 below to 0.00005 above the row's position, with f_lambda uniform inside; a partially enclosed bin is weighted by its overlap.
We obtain 1.54 angstrom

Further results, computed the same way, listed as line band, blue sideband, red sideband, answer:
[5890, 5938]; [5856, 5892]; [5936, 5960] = 0.4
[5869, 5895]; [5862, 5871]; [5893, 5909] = 0.5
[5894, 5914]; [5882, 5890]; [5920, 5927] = -1.0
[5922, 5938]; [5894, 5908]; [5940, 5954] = 0.0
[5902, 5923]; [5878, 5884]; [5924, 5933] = -0.7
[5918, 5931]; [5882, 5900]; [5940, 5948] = -0.5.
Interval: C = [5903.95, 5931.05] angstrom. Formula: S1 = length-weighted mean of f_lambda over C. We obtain 4.33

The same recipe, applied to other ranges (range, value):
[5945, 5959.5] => 4.24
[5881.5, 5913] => 4.01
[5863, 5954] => 4.2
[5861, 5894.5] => 4.09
